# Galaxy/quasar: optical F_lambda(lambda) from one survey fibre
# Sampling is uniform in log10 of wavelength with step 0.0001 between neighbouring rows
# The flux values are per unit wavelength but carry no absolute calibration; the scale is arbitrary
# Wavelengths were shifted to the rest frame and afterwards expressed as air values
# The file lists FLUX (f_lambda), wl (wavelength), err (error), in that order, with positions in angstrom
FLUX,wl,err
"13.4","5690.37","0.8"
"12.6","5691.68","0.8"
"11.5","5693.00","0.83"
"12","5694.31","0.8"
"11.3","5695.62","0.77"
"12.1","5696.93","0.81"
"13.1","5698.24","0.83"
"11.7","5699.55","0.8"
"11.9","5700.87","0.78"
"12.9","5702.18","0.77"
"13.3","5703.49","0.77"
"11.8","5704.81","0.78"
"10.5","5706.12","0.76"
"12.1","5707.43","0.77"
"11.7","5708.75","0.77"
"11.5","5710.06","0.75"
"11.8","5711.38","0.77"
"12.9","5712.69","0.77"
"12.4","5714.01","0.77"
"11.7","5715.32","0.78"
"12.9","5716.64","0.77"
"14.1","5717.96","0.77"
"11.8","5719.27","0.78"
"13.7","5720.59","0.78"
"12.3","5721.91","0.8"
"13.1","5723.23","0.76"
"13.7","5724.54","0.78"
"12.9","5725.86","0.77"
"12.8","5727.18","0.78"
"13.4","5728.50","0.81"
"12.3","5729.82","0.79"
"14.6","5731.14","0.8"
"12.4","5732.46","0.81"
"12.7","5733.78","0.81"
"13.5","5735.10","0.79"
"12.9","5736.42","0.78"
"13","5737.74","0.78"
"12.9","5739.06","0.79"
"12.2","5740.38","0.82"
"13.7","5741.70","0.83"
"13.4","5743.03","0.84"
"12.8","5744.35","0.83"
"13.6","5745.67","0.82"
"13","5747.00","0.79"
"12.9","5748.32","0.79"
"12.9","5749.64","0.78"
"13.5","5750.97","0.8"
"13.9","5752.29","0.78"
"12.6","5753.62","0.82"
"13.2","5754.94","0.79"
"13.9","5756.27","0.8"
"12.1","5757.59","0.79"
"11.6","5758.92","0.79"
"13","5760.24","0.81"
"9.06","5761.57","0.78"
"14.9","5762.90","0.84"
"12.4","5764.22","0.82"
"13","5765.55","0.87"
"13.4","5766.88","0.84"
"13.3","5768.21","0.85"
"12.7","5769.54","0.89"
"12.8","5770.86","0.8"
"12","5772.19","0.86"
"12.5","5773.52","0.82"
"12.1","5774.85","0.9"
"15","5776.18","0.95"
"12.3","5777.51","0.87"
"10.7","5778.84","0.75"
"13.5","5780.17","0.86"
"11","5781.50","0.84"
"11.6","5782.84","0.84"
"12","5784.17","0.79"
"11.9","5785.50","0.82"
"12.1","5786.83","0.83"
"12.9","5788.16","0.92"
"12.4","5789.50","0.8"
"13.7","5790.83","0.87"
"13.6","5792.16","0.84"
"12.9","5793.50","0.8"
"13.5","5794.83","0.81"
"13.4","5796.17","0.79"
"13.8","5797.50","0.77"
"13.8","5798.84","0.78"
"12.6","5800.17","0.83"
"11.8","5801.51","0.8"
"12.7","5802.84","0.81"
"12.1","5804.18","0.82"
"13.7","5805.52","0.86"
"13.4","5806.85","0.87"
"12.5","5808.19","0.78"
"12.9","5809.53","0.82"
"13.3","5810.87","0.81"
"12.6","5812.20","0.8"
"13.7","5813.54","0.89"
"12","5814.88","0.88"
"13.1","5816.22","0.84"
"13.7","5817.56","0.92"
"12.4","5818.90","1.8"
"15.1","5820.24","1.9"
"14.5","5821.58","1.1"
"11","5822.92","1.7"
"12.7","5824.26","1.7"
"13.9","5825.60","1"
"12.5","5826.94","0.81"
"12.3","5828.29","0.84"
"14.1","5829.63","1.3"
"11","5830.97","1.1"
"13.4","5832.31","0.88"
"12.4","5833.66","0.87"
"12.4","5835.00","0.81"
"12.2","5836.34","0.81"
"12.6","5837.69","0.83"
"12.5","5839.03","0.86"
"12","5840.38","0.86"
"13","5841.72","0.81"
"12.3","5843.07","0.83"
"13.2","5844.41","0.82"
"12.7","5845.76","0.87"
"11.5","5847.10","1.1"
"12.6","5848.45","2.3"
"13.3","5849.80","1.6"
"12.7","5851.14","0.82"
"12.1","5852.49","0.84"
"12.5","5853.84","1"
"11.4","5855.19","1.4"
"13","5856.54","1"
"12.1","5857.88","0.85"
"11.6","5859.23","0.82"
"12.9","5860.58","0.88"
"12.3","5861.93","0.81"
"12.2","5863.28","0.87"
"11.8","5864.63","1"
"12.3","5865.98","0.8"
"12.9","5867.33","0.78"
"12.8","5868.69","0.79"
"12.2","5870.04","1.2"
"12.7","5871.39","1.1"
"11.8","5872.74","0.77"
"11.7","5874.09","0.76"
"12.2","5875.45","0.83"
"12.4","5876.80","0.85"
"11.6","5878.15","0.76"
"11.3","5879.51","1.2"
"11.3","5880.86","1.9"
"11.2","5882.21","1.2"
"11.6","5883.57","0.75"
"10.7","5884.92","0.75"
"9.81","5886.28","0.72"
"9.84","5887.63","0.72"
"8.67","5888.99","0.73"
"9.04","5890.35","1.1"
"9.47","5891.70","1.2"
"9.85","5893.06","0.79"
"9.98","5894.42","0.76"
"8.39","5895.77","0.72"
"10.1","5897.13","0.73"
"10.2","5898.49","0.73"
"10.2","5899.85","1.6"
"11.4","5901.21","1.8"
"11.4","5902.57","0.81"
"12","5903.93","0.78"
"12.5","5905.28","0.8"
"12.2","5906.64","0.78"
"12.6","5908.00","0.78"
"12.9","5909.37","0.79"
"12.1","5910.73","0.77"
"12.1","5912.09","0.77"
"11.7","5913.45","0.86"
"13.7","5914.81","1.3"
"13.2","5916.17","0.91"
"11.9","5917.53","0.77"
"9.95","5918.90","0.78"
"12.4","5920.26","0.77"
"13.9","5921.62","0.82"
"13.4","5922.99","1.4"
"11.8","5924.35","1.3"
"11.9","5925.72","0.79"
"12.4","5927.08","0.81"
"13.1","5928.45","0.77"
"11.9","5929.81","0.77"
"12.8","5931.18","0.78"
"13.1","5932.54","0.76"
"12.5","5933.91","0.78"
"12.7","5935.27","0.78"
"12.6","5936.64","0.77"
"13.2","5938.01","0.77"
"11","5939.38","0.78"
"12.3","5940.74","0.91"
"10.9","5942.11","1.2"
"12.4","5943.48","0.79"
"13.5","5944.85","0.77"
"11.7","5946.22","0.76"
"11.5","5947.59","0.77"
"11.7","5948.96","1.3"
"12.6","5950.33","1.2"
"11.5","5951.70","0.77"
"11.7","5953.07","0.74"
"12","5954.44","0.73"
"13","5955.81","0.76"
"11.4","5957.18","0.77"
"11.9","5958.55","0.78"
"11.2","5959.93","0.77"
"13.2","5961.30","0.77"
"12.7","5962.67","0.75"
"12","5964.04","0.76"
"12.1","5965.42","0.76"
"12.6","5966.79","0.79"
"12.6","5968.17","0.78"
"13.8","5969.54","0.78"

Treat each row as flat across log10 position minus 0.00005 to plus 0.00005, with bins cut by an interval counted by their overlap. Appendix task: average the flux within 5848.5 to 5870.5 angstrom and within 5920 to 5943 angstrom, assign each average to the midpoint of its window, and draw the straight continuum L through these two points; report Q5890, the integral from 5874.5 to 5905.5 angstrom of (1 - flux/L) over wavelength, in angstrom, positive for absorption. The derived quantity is 4.4 angstrom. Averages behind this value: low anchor 12.4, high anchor 12.5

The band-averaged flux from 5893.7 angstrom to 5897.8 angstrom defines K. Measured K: 9.5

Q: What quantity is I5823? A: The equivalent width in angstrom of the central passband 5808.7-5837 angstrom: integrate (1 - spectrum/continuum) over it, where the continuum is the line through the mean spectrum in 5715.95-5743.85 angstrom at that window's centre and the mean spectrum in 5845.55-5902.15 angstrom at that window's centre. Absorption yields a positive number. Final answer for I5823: -2.1 angstrom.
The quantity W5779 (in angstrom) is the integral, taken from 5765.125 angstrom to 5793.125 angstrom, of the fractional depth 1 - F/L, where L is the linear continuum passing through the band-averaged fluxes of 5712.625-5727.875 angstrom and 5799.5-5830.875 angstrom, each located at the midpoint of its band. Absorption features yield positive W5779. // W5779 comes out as 0.69 angstrom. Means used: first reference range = 12.9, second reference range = 12.9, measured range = 12.6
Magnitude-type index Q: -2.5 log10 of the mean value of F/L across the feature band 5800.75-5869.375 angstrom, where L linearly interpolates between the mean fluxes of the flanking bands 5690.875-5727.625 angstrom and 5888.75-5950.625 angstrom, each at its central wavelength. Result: -0.06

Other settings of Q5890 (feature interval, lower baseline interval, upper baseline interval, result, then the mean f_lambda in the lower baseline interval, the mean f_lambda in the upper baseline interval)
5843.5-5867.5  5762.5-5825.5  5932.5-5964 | 0.4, 12.9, 12.2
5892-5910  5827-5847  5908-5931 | 2.1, 12.5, 12.4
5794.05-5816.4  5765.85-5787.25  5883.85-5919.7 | -1.6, 12.4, 11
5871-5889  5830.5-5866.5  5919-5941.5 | 1.7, 12.4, 12.5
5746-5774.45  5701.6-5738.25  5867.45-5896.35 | -1.3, 12.7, 10.9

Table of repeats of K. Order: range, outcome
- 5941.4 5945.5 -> 12.2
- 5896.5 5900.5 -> 10.2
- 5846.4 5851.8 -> 12.5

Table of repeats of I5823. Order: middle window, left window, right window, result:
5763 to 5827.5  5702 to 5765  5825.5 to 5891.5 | -2.47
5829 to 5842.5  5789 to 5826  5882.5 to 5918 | -0.08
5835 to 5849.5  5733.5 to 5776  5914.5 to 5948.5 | 0.17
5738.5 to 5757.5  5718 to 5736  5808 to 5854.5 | -0.22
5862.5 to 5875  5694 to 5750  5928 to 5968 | 0.12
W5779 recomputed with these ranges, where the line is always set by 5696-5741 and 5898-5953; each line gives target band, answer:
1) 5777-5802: -0.3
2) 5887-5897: 2.4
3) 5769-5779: -0.1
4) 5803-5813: -0.4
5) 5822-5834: -0.3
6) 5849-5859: -0.1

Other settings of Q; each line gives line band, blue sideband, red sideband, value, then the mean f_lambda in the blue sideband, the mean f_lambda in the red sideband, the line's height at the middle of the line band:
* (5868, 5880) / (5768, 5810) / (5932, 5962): 0.03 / 12.7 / 12.2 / 12.4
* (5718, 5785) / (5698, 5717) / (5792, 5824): -0.03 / 12.1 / 13.1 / 12.5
